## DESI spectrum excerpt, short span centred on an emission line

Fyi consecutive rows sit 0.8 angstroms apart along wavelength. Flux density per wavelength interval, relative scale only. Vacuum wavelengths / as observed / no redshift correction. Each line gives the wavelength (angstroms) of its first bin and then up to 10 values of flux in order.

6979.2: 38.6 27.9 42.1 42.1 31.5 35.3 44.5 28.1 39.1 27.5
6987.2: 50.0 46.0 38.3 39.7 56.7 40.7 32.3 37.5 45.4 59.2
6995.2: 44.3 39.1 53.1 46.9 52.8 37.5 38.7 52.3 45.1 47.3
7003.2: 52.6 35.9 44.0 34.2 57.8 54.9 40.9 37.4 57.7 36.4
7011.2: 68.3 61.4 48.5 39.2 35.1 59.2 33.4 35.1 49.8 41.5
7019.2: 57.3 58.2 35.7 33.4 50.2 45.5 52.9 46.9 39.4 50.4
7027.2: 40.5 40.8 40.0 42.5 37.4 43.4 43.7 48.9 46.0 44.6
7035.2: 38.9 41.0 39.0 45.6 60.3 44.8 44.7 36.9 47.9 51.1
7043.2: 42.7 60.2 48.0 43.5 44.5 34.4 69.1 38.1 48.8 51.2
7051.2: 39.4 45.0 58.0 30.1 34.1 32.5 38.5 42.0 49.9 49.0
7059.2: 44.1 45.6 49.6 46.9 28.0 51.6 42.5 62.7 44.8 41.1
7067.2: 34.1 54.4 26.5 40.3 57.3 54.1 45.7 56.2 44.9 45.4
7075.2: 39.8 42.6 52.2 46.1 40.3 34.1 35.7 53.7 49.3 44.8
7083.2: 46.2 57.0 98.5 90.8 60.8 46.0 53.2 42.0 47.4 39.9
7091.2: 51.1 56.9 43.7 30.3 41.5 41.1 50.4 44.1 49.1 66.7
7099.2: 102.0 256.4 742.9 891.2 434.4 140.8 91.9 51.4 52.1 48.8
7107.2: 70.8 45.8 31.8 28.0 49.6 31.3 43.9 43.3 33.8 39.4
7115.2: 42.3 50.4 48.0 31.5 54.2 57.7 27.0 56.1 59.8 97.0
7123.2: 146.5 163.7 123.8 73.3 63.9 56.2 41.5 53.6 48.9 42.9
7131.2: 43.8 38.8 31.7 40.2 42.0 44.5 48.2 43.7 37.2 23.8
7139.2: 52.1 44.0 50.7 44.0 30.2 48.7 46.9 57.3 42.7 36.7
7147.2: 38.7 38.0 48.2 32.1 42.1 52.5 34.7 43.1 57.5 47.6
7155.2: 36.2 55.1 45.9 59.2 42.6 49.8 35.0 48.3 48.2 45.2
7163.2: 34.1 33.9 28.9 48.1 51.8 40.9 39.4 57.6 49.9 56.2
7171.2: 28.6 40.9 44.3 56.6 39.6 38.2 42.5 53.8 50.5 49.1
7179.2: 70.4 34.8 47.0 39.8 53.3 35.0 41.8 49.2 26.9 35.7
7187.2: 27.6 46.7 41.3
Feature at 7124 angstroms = [N II]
